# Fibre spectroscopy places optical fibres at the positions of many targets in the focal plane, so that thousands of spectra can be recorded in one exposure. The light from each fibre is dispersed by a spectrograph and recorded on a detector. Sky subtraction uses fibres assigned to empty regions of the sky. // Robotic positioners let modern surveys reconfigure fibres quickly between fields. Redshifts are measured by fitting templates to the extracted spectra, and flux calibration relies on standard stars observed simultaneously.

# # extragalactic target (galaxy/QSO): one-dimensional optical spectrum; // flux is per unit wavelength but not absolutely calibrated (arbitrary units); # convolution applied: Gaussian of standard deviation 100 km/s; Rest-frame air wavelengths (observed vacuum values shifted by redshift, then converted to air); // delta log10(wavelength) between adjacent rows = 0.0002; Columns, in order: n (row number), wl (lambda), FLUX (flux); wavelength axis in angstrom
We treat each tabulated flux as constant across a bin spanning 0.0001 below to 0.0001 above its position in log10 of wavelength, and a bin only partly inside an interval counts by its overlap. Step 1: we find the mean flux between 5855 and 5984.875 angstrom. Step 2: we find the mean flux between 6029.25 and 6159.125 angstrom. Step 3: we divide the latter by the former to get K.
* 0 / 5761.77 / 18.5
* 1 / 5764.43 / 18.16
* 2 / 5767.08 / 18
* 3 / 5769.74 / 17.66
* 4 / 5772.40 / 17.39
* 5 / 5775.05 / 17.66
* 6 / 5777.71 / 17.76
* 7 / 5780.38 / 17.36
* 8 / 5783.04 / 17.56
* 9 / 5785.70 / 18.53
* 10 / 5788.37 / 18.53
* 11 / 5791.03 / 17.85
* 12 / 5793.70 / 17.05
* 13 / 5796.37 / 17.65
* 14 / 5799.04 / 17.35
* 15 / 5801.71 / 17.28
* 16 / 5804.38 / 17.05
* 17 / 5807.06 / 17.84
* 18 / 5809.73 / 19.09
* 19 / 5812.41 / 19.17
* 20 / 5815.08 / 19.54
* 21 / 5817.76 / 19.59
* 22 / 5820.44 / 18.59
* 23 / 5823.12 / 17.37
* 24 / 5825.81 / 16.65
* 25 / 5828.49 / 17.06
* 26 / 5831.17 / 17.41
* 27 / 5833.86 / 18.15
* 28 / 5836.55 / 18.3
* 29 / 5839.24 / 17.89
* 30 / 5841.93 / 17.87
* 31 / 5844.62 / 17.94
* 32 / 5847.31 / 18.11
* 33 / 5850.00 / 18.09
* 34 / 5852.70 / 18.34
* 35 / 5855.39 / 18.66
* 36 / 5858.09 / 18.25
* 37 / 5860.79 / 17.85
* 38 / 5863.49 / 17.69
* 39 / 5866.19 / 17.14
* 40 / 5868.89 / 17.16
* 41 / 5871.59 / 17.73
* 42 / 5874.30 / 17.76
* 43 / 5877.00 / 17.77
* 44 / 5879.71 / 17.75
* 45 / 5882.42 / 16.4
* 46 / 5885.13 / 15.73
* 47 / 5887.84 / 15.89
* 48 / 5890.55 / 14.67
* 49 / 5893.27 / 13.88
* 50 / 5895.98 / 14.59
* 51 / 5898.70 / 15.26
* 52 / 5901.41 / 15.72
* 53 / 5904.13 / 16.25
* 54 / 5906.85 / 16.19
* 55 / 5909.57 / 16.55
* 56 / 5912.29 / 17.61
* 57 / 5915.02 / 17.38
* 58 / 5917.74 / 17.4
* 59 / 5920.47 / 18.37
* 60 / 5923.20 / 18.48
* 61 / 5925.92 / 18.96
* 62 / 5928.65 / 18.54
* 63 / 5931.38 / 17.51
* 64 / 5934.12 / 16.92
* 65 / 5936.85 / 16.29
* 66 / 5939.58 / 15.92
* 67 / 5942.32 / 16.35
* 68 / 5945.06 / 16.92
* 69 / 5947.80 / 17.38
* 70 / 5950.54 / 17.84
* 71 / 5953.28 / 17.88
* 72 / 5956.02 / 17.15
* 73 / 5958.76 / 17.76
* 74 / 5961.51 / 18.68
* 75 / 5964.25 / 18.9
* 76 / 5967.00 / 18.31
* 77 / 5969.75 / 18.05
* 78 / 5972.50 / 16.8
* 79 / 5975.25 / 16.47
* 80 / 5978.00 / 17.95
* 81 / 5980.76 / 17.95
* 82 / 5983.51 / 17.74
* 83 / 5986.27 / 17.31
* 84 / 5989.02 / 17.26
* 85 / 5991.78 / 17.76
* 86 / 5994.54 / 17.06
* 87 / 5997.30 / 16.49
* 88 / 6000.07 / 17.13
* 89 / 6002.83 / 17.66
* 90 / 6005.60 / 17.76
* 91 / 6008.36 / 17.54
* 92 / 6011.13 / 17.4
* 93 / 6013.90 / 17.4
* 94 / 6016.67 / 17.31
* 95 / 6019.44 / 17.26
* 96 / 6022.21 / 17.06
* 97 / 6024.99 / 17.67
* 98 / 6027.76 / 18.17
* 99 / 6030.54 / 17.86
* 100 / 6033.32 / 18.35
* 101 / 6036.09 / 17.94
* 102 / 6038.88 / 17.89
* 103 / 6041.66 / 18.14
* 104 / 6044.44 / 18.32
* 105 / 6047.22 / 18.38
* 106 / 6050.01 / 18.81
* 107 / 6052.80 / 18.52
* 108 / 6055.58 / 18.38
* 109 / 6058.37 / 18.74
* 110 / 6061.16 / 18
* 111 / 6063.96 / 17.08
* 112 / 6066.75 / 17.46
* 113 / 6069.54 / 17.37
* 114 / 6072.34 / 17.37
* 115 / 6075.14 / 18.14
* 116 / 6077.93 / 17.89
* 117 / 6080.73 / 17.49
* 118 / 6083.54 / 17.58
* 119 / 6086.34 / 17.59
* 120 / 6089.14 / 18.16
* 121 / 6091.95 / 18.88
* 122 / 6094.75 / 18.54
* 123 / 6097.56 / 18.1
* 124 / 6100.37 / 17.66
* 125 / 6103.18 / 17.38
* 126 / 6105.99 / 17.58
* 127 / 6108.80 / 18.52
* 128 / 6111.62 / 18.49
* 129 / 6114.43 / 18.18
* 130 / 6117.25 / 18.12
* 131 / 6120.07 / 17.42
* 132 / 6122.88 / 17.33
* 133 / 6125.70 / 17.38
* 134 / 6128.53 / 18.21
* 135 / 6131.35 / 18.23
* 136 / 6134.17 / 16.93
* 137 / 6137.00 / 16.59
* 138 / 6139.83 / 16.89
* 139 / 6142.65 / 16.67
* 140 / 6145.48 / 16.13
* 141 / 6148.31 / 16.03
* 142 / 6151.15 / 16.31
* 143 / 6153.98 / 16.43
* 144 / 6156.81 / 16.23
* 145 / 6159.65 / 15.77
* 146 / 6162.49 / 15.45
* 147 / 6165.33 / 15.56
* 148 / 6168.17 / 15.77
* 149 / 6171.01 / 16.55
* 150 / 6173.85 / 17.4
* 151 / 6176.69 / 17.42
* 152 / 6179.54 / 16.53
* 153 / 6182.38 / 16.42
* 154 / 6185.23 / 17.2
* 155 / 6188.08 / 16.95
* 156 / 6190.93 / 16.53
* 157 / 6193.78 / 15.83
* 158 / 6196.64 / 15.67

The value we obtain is 1.0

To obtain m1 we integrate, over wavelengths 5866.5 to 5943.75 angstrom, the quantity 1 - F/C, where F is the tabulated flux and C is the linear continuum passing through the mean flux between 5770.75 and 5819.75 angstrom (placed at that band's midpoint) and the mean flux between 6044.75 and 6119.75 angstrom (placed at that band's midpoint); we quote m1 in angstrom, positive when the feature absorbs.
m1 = 5.40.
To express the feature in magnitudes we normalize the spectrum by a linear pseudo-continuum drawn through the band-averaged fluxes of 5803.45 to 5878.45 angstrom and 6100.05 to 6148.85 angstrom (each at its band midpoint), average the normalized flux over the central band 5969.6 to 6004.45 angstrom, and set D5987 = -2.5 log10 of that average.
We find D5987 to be 0.02 mag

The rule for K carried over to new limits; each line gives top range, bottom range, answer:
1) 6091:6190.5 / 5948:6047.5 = 0.97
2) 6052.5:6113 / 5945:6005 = 1.02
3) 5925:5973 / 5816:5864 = 0.98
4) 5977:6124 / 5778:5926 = 1.02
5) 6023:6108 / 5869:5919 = 1.10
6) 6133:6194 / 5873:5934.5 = 0.98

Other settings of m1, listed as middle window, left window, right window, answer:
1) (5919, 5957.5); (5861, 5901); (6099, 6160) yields -2.0 angstrom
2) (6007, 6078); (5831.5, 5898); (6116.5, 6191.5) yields -3.9 angstrom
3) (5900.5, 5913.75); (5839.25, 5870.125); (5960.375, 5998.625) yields 1.0 angstrom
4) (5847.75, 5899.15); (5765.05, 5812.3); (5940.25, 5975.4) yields 2.2 angstrom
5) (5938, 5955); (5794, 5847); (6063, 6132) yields 0.8 angstrom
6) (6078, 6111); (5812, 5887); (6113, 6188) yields -1.9 angstrom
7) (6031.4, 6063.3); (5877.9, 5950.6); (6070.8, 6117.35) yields -1.2 angstrom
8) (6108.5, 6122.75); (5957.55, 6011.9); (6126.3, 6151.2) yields -0.8 angstrom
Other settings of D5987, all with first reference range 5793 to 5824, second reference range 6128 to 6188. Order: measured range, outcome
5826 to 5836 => 0.03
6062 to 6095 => -0.05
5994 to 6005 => 0.01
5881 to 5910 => 0.15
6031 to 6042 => -0.06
